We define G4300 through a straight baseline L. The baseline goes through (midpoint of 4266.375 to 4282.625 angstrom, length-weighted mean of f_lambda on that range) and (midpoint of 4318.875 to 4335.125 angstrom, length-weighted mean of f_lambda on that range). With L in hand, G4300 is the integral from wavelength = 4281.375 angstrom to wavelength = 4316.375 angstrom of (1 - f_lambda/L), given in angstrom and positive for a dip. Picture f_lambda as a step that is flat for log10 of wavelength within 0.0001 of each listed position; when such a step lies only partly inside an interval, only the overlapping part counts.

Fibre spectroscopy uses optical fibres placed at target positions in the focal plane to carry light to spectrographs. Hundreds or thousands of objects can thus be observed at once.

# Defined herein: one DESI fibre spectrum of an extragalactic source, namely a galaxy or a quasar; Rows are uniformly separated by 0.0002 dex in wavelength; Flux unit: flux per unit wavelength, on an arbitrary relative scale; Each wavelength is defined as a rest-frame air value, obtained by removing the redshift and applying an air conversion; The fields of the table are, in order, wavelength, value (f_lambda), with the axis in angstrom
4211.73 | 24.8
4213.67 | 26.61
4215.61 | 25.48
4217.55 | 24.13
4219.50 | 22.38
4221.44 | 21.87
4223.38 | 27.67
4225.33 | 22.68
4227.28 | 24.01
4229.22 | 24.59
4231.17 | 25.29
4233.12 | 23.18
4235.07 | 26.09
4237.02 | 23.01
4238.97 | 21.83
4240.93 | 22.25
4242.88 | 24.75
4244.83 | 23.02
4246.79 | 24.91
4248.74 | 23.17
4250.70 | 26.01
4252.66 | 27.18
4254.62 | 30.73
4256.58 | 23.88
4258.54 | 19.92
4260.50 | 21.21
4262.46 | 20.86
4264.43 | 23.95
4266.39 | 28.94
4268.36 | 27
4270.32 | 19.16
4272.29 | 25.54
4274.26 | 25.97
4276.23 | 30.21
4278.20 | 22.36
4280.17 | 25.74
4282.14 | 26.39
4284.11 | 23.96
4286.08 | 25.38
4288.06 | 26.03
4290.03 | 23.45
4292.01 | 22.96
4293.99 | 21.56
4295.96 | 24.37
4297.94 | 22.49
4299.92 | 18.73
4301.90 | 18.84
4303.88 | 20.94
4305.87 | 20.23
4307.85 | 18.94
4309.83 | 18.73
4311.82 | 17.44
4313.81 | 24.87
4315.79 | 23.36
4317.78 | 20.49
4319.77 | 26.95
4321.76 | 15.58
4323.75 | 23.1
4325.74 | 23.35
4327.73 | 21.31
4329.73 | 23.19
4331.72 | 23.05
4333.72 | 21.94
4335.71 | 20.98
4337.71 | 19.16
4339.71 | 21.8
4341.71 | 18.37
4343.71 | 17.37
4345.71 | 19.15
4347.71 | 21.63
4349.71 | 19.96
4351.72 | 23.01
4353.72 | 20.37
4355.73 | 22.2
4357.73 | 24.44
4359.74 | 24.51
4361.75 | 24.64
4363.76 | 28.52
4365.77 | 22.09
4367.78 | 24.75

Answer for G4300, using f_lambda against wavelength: 2.8 angstrom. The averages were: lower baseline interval 25.5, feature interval 22.1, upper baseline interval 22.3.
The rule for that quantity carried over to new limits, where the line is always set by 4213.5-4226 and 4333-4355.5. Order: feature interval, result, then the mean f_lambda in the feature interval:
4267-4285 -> -2.2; 25.2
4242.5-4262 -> -0.9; 24.4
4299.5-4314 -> 1.3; 19.6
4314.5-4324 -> -0.3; 21.9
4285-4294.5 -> -0.8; 24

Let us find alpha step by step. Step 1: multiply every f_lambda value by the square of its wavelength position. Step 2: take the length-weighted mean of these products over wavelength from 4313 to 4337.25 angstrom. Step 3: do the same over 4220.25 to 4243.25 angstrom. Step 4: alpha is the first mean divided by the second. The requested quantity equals 0.97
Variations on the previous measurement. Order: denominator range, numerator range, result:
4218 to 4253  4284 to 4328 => 0.94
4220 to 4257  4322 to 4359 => 0.91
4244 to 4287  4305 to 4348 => 0.87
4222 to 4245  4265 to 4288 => 1.08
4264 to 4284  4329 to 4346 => 0.83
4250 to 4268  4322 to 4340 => 0.91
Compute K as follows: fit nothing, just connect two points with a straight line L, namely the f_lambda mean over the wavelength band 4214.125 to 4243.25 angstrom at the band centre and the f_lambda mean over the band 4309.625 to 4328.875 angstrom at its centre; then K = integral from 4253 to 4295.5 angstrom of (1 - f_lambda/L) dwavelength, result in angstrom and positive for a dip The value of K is -3.3 angstrom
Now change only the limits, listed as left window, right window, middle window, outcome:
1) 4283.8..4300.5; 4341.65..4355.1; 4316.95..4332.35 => -0.5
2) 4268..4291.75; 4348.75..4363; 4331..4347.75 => 2.2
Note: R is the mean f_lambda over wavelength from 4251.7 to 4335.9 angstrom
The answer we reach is 23.1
